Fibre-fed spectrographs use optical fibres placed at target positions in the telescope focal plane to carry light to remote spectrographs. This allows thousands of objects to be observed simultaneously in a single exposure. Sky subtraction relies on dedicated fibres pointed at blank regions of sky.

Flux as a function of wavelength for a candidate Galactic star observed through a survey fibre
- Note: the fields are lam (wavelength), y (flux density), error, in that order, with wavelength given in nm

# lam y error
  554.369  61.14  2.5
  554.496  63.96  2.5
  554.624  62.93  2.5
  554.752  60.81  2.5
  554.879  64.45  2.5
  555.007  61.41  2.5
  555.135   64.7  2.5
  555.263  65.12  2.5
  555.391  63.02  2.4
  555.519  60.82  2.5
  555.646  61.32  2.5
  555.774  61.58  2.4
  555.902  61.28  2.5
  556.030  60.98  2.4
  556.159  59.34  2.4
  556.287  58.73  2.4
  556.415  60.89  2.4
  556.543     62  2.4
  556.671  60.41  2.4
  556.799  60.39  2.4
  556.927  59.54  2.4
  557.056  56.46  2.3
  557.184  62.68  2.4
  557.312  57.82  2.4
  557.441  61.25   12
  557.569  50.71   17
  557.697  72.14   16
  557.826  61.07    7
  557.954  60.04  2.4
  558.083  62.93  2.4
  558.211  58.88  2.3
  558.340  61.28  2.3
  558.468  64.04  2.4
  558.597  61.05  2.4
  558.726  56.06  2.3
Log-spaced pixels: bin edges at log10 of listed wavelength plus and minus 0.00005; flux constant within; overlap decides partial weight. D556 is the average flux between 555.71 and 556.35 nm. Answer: 60.3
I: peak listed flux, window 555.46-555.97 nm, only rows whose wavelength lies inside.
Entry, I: 61.58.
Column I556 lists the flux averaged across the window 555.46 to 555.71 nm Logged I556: 61.3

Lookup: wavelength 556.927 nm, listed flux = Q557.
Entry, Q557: 59.54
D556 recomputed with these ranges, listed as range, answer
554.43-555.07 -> 62.8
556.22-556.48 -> 59.9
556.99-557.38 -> 58.9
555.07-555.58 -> 63.4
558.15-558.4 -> 60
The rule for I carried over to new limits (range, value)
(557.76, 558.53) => 64.04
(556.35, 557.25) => 62.68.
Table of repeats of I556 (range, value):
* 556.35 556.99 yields 60.7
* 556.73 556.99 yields 60.1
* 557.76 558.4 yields 60.8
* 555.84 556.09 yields 61.1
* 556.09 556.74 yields 60.3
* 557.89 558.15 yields 61.5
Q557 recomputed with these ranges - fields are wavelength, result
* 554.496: 63.96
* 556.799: 60.39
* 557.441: 61.25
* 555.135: 64.7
